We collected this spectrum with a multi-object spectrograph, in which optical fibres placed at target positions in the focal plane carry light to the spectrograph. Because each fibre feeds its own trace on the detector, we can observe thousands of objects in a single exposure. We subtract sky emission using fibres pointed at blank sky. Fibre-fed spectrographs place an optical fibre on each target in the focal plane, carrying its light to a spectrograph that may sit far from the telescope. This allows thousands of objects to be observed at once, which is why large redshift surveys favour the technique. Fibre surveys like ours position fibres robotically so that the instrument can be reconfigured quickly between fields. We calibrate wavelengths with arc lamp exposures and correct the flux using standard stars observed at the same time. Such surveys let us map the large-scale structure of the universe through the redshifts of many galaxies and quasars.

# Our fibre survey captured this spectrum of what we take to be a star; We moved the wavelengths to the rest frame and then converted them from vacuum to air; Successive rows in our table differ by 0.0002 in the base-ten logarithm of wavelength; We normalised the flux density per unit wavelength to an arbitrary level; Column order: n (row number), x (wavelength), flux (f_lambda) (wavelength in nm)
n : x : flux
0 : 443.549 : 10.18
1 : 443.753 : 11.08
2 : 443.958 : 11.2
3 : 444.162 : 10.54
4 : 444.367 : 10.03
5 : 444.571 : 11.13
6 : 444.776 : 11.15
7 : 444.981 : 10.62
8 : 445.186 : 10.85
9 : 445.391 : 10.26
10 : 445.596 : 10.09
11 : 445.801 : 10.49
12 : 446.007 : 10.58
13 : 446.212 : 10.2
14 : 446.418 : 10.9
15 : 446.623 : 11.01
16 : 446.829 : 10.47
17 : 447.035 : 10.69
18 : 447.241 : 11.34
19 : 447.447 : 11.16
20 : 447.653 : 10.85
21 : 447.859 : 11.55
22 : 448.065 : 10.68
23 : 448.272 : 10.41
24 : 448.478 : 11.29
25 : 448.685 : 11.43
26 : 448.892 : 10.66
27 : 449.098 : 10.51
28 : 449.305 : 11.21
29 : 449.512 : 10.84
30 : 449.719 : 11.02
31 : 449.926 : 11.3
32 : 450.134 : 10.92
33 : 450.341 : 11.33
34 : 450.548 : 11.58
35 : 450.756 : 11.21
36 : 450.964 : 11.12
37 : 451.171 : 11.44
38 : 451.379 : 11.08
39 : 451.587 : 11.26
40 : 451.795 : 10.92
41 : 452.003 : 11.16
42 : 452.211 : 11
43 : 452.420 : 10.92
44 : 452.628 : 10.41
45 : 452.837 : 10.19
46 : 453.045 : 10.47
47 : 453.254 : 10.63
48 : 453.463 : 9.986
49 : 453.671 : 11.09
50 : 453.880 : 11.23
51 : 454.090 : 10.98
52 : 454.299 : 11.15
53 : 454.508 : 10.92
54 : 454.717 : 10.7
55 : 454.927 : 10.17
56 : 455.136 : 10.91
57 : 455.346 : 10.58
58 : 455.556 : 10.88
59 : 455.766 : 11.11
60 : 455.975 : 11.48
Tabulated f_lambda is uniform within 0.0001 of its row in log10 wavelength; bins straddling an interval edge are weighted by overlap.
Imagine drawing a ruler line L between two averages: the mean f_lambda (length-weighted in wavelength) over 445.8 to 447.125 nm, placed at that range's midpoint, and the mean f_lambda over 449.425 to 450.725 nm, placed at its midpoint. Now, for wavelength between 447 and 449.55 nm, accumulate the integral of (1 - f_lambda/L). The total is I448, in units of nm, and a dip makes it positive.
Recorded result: -0.020 nm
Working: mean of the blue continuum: 10.6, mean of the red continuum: 11.2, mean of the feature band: 11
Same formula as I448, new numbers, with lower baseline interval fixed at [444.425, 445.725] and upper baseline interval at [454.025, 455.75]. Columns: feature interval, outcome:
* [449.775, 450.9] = -0.05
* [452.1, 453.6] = 0.03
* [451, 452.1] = -0.04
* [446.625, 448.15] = -0.04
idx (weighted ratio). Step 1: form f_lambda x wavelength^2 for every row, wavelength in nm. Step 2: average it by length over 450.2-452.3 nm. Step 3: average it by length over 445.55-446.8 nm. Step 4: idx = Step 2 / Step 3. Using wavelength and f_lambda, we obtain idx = 1.1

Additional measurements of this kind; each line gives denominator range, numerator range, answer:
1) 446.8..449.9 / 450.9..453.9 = 1.01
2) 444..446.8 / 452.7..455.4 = 1.05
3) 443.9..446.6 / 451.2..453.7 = 1.05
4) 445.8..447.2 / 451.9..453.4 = 1.03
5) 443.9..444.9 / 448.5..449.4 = 1.04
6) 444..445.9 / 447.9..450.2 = 1.05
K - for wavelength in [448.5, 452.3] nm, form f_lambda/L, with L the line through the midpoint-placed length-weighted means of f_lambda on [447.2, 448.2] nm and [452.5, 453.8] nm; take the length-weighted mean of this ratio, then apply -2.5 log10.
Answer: -0.03 mag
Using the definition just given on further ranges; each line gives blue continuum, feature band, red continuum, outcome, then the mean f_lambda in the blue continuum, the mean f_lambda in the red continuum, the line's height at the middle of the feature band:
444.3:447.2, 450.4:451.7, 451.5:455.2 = -0.05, 10.6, 10.8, 10.7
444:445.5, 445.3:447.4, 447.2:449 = 0.02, 10.7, 11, 10.8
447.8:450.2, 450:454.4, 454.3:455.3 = -0.01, 11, 10.7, 10.8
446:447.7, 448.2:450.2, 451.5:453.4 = -0.02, 10.8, 10.7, 10.8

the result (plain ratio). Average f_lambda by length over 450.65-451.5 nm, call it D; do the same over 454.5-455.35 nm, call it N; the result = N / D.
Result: 0.95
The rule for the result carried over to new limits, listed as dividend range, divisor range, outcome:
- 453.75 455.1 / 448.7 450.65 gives 0.98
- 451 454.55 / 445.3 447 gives 1.04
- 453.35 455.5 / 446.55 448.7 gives 0.98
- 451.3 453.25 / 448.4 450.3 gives 0.98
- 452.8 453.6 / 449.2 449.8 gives 0.94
